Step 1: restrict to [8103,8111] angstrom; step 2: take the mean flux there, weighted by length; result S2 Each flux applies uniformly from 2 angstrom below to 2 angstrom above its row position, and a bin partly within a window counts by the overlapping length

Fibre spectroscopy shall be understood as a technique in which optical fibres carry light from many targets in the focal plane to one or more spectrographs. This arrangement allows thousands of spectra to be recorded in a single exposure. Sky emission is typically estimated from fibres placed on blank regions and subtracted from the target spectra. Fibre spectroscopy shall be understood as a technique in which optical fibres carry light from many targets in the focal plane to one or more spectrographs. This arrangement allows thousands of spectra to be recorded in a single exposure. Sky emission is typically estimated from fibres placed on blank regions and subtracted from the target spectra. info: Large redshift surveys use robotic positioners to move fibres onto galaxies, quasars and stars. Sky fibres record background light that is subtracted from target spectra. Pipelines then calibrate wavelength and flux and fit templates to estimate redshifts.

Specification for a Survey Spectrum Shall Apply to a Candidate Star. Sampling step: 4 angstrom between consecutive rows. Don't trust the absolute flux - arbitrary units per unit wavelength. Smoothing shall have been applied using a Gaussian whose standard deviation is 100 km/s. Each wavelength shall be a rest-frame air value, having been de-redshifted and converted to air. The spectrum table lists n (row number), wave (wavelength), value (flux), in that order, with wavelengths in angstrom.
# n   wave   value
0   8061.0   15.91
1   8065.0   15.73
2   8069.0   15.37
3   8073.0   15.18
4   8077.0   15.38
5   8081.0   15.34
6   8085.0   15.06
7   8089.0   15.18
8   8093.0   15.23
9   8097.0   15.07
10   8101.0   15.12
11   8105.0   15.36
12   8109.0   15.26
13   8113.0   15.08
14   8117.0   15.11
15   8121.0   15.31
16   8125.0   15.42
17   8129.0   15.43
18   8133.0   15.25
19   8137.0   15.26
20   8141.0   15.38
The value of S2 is 15.3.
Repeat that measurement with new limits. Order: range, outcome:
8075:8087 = 15.3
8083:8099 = 15.1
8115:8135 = 15.3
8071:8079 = 15.3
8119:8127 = 15.4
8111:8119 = 15.1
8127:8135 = 15.3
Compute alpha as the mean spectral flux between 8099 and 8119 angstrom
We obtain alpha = 15.2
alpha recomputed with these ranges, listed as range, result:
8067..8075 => 15.3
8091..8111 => 15.2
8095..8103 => 15.1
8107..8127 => 15.2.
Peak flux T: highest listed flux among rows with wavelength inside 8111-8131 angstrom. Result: 15.43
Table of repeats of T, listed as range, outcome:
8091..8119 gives 15.36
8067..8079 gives 15.38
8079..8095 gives 15.34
